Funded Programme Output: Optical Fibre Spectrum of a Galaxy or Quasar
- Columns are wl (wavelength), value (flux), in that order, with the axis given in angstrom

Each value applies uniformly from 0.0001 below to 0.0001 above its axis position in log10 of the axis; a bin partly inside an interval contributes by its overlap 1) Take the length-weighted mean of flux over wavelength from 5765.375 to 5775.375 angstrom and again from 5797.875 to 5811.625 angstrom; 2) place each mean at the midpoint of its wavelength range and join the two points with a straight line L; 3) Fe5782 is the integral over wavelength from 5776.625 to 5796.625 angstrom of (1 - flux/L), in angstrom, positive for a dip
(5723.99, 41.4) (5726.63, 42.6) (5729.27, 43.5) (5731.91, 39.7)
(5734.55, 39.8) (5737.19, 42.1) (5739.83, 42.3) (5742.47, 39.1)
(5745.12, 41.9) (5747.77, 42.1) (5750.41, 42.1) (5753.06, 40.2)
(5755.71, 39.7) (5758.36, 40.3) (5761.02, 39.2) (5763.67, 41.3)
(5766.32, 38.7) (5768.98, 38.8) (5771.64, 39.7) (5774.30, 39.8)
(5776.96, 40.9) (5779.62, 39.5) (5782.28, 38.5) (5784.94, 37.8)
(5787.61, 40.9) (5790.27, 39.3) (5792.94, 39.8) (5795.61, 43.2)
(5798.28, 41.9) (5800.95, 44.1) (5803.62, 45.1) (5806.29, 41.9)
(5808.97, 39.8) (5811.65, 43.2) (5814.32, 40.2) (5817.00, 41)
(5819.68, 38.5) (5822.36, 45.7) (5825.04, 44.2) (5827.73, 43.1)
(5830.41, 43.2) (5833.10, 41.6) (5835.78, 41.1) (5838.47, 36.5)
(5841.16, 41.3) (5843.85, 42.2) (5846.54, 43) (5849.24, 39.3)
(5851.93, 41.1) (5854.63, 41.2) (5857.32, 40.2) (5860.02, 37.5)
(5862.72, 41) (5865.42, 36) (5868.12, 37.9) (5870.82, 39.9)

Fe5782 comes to 0.5 angstrom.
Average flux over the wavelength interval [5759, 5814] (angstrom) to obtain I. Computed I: 40.7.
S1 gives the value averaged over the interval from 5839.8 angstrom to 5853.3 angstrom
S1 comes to 41.4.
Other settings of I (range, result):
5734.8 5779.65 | 40.5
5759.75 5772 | 39.5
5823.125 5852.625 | 41.6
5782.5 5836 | 41.7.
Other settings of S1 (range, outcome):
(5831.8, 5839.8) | 39.8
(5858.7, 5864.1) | 39.2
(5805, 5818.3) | 41.2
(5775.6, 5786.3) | 39.2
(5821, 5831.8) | 44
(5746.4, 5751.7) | 42.1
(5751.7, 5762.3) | 39.8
